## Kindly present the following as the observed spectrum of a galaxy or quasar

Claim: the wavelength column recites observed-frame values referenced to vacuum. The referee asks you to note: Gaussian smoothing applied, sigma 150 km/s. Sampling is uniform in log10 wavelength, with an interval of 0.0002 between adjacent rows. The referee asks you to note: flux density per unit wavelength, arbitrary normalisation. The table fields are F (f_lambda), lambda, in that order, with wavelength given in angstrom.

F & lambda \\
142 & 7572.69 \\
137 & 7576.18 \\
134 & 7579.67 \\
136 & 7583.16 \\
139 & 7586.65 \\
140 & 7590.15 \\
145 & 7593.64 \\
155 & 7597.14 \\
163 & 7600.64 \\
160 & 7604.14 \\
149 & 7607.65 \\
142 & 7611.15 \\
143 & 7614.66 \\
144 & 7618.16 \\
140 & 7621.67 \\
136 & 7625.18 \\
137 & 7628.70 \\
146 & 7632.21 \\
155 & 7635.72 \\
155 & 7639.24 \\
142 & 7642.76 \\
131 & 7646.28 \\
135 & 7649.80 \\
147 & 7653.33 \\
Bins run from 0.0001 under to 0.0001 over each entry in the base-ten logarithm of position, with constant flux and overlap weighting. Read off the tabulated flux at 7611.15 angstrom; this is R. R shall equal 142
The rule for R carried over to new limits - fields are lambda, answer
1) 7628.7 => 137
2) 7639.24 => 155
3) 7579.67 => 134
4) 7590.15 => 140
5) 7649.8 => 135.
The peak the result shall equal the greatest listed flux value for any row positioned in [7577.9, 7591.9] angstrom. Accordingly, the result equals 140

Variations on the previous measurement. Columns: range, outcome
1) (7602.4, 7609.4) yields 160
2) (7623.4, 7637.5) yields 155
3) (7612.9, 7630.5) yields 144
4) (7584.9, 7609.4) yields 163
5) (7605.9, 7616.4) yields 149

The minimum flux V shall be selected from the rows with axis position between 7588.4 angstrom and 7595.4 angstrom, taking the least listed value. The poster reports 140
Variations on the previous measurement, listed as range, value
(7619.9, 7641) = 136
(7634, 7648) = 131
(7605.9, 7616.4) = 142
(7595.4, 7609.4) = 149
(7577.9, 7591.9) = 134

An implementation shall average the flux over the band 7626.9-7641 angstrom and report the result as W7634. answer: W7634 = 148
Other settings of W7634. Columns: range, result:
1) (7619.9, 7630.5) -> 138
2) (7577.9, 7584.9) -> 135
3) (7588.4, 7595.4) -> 143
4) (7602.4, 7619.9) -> 148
